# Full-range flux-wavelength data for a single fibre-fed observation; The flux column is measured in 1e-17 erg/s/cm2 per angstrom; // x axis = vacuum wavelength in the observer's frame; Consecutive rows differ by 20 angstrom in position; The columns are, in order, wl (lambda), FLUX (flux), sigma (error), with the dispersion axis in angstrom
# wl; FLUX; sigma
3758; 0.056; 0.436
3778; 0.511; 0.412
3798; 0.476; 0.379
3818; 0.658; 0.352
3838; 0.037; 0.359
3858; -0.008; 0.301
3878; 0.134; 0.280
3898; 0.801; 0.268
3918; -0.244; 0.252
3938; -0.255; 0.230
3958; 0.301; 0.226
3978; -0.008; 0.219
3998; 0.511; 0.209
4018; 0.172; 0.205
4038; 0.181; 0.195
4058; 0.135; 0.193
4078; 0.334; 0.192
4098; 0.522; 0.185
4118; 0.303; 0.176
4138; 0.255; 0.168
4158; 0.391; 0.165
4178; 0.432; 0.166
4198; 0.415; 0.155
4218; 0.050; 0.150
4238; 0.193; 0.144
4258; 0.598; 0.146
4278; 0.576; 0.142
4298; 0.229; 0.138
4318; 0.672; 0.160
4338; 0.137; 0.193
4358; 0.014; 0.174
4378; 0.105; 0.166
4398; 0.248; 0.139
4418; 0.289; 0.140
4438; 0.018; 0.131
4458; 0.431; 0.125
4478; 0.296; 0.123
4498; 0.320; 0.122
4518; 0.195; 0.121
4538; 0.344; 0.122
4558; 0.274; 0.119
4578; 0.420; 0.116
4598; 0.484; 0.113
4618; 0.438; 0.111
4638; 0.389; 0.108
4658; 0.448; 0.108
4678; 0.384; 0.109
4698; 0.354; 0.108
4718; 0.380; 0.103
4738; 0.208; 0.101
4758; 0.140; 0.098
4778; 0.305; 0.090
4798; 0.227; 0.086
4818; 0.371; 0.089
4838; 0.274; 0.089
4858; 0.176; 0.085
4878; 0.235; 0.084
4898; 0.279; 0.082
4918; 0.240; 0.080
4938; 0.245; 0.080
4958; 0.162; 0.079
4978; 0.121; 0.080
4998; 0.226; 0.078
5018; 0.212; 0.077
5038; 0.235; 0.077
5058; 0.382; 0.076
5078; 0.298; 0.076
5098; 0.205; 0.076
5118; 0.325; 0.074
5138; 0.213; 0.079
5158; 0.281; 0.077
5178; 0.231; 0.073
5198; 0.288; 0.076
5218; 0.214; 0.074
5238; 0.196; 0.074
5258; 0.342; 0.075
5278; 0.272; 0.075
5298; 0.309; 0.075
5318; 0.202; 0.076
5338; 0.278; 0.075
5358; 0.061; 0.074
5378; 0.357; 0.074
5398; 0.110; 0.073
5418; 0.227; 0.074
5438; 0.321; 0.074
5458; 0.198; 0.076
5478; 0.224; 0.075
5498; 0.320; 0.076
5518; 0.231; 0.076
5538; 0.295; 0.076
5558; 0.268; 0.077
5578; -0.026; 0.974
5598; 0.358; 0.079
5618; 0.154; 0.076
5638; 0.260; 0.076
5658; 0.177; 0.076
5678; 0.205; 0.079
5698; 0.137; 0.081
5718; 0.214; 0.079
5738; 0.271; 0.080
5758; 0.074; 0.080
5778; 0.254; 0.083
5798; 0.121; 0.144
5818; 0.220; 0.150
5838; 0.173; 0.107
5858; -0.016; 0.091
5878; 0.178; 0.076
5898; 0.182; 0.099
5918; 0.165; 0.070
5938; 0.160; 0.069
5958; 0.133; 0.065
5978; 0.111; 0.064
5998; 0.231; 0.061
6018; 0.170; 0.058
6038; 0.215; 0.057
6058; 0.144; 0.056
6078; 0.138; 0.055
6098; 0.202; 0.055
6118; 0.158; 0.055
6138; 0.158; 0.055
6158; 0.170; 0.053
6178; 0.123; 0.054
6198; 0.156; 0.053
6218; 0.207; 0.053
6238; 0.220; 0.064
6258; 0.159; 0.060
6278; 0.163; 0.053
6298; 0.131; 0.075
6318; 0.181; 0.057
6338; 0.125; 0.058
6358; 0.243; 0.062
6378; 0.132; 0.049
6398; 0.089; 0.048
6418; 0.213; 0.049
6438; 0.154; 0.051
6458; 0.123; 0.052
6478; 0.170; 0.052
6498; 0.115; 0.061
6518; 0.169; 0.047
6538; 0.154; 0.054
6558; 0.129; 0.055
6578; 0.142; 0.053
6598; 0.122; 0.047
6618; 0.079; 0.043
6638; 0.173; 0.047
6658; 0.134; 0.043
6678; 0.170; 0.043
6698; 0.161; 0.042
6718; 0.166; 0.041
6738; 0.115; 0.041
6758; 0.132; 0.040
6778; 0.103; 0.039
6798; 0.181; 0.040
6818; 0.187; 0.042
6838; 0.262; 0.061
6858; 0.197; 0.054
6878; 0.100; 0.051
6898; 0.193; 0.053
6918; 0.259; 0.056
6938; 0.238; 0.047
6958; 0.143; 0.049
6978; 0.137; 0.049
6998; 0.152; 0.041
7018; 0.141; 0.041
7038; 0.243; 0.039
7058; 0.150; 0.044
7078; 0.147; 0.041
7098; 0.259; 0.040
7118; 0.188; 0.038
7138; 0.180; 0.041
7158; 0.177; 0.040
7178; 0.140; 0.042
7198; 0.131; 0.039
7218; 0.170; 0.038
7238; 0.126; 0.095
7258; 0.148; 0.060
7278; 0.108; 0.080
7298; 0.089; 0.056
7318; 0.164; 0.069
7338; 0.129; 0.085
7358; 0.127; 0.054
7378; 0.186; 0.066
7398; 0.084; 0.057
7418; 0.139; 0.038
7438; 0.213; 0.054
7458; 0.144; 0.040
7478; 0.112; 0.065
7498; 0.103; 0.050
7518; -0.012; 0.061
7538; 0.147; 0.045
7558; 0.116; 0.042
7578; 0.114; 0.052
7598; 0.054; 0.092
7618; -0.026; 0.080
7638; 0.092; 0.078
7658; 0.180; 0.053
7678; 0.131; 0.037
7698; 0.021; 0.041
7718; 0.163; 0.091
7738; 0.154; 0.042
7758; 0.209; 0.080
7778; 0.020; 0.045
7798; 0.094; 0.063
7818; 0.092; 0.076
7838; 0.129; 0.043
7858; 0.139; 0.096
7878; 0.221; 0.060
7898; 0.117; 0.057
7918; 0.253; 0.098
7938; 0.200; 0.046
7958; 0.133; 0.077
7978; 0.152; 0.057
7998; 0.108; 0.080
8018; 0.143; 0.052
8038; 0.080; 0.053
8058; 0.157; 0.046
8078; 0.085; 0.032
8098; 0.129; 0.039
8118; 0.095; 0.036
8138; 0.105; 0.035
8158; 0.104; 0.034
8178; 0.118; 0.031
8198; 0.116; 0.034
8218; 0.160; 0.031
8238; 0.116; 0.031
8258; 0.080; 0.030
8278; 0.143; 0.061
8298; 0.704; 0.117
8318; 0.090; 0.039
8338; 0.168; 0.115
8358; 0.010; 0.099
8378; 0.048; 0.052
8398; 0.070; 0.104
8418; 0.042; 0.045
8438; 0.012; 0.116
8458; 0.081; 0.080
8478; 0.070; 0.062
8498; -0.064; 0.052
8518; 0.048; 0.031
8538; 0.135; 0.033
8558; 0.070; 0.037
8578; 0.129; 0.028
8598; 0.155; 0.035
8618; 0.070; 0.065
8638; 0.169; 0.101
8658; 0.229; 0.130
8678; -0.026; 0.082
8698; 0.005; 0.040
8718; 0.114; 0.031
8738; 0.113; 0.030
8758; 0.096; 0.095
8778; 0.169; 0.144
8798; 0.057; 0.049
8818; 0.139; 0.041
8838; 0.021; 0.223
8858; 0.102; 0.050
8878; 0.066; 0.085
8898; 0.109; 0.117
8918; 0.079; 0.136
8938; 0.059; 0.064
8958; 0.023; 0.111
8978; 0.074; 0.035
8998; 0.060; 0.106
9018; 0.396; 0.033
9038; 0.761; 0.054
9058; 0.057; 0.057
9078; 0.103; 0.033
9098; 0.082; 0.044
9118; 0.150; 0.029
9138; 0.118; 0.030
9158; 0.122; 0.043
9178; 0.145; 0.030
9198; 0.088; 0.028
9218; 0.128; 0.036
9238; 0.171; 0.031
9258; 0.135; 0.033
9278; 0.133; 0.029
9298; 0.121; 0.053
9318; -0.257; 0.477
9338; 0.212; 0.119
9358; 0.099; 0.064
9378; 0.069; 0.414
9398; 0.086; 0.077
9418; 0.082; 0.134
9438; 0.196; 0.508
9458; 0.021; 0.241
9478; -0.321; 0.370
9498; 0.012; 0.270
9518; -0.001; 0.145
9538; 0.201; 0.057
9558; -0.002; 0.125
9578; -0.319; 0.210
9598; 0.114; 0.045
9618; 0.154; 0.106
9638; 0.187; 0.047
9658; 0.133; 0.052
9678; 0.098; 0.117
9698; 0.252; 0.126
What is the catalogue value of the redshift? 1.422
